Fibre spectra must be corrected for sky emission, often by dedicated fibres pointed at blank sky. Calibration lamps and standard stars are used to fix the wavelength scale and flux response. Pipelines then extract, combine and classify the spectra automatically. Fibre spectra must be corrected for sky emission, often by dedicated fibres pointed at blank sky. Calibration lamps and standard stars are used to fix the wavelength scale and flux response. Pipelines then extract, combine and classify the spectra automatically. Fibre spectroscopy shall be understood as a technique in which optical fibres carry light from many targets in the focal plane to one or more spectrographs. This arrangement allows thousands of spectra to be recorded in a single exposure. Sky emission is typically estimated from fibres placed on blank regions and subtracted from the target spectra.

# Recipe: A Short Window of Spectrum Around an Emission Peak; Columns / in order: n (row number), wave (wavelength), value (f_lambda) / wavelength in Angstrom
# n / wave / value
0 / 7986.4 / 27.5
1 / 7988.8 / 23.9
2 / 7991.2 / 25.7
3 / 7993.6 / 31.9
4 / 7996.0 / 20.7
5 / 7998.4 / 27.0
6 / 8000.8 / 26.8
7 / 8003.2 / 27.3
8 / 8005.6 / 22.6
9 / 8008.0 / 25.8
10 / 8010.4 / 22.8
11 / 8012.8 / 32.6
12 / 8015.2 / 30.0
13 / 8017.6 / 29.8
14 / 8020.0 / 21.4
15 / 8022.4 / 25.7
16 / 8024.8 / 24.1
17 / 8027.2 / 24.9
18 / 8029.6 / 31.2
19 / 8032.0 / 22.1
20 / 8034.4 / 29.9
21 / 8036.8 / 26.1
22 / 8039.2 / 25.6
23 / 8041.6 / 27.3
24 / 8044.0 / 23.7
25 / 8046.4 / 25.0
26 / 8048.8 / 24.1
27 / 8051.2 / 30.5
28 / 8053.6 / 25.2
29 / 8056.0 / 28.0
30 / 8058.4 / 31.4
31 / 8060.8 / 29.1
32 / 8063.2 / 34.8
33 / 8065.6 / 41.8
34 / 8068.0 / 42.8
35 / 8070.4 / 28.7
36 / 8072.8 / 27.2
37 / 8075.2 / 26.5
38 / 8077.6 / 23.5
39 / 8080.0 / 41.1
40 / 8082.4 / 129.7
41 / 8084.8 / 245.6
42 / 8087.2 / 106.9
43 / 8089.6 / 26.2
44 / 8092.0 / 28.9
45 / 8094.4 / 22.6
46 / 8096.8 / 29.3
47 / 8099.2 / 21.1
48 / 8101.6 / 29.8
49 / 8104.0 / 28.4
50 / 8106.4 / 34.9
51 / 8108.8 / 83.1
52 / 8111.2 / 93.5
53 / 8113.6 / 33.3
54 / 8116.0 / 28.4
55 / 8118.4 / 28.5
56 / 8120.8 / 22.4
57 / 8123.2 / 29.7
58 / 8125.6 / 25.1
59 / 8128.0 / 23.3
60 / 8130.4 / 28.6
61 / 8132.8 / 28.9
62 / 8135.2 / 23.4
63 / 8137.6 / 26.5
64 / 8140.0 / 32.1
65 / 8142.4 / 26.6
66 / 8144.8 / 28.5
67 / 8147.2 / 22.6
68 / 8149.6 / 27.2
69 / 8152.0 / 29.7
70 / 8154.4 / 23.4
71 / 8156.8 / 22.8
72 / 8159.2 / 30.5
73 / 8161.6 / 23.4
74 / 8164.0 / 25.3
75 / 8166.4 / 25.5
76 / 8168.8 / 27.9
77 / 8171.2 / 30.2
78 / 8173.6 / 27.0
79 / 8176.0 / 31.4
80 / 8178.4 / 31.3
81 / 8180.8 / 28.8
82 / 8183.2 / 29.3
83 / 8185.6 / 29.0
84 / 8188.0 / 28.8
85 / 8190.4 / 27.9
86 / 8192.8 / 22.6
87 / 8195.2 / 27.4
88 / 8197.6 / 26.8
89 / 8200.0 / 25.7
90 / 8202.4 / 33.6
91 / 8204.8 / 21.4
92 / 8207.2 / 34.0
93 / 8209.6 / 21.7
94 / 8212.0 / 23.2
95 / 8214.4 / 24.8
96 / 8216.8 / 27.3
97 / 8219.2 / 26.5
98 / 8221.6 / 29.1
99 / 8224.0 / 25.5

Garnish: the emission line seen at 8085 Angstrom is H-alpha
